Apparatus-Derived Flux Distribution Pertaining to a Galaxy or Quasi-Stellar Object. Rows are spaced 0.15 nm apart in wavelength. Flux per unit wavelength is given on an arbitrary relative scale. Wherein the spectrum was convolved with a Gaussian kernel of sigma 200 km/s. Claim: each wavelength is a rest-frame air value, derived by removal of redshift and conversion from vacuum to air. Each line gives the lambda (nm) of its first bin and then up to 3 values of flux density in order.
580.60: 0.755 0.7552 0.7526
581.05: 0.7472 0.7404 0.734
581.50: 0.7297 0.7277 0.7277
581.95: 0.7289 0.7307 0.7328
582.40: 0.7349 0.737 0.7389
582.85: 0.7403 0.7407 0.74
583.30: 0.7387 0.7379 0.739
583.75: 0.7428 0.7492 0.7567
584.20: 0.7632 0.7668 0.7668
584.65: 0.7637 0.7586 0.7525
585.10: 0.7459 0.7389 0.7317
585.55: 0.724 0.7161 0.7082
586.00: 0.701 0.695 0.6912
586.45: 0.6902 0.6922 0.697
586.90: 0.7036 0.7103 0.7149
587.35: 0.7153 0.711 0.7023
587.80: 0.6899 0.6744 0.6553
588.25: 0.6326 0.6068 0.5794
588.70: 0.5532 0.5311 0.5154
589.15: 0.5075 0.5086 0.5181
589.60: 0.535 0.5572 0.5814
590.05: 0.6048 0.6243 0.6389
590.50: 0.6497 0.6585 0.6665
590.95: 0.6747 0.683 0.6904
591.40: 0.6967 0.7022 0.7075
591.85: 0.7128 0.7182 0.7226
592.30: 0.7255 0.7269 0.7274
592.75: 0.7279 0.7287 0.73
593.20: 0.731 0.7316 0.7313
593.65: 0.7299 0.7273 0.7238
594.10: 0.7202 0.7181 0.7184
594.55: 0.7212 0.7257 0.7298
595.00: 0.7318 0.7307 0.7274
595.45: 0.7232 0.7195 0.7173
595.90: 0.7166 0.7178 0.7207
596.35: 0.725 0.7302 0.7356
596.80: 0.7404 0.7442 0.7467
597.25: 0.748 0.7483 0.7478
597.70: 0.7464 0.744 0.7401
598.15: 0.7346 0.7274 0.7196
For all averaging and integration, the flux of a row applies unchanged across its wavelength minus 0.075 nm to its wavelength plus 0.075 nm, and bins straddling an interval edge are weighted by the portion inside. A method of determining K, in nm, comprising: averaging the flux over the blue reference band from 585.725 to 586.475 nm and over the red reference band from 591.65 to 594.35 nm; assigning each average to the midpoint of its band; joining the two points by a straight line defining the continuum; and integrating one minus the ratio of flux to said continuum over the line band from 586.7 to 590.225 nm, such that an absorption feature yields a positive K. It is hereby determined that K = 0.45 nm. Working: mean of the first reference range 0.699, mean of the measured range 0.617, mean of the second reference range 0.725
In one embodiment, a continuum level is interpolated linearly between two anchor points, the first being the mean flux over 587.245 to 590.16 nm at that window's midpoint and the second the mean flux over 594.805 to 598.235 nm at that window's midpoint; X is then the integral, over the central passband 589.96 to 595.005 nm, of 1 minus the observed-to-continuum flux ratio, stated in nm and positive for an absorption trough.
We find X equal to -0.30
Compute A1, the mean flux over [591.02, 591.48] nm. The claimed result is 0.69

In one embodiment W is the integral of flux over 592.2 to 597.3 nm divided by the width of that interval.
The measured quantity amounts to 0.728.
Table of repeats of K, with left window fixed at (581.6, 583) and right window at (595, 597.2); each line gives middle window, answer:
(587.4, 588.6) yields 0.12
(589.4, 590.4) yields 0.21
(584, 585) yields -0.04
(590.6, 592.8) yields 0.08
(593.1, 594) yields 0.00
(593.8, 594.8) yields 0.01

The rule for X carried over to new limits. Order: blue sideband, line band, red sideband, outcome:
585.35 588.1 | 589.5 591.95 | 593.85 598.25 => 0.23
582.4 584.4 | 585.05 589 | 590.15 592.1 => 0.21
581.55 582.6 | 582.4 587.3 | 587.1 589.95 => -0.39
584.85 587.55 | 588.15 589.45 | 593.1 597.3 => 0.30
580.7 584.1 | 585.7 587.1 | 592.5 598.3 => 0.07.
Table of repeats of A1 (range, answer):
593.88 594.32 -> 0.721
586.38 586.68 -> 0.691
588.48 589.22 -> 0.537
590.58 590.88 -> 0.663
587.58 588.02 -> 0.689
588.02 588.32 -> 0.645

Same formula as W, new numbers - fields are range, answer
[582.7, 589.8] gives 0.684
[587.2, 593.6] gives 0.655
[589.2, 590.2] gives 0.555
